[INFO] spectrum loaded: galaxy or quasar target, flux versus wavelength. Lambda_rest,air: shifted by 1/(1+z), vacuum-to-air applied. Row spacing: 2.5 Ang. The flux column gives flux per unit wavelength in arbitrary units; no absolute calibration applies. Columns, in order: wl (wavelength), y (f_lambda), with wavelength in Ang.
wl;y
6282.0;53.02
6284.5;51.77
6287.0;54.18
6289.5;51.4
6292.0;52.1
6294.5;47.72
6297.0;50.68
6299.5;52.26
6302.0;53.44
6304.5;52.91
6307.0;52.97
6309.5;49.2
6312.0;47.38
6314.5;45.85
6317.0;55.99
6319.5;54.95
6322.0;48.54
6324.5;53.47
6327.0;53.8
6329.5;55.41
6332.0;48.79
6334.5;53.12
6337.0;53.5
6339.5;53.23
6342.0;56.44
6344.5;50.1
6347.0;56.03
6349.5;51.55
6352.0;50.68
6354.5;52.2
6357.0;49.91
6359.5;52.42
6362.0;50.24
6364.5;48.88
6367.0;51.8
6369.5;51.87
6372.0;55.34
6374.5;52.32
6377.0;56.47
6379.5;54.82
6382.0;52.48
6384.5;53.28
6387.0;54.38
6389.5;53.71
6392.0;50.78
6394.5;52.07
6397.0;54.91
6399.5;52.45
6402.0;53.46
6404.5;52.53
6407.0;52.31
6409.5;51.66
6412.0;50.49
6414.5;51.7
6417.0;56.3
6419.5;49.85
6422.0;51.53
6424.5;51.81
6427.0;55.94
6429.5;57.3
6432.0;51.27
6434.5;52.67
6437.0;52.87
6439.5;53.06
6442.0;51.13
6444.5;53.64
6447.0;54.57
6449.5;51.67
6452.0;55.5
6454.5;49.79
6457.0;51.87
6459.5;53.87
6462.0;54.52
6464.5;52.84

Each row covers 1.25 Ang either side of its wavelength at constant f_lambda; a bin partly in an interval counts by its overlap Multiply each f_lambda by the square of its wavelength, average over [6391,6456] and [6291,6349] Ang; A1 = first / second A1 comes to 1.05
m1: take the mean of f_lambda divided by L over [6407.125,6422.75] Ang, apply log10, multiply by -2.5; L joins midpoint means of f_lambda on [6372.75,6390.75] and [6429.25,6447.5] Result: 0.03 mag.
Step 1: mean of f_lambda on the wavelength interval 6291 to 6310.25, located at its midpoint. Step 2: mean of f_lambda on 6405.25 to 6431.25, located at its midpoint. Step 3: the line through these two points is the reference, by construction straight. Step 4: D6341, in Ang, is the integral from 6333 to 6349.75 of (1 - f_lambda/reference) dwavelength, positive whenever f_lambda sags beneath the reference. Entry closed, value -0.49 Ang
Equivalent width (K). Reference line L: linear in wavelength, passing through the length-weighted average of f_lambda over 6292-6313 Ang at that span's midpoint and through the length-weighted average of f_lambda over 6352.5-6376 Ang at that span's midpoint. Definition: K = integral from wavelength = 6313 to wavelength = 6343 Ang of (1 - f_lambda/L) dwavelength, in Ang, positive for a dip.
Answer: -0.84 Ang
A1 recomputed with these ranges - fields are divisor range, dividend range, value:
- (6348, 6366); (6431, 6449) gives 1.06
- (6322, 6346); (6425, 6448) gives 1.05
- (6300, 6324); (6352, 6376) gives 1.02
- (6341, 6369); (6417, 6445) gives 1.05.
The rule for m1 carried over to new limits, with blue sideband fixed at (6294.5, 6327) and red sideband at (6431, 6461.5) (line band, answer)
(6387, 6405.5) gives -0.015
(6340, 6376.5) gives -0.008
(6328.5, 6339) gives -0.022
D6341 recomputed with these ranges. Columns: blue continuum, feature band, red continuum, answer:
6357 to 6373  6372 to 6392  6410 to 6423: -0.8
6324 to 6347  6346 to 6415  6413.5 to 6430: 1.0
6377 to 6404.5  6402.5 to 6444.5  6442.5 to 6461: 0.3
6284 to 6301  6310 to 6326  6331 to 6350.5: 0.4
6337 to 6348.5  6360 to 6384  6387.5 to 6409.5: 0.3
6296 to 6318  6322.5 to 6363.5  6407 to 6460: -0.7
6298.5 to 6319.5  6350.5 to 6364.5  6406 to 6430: 0.3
